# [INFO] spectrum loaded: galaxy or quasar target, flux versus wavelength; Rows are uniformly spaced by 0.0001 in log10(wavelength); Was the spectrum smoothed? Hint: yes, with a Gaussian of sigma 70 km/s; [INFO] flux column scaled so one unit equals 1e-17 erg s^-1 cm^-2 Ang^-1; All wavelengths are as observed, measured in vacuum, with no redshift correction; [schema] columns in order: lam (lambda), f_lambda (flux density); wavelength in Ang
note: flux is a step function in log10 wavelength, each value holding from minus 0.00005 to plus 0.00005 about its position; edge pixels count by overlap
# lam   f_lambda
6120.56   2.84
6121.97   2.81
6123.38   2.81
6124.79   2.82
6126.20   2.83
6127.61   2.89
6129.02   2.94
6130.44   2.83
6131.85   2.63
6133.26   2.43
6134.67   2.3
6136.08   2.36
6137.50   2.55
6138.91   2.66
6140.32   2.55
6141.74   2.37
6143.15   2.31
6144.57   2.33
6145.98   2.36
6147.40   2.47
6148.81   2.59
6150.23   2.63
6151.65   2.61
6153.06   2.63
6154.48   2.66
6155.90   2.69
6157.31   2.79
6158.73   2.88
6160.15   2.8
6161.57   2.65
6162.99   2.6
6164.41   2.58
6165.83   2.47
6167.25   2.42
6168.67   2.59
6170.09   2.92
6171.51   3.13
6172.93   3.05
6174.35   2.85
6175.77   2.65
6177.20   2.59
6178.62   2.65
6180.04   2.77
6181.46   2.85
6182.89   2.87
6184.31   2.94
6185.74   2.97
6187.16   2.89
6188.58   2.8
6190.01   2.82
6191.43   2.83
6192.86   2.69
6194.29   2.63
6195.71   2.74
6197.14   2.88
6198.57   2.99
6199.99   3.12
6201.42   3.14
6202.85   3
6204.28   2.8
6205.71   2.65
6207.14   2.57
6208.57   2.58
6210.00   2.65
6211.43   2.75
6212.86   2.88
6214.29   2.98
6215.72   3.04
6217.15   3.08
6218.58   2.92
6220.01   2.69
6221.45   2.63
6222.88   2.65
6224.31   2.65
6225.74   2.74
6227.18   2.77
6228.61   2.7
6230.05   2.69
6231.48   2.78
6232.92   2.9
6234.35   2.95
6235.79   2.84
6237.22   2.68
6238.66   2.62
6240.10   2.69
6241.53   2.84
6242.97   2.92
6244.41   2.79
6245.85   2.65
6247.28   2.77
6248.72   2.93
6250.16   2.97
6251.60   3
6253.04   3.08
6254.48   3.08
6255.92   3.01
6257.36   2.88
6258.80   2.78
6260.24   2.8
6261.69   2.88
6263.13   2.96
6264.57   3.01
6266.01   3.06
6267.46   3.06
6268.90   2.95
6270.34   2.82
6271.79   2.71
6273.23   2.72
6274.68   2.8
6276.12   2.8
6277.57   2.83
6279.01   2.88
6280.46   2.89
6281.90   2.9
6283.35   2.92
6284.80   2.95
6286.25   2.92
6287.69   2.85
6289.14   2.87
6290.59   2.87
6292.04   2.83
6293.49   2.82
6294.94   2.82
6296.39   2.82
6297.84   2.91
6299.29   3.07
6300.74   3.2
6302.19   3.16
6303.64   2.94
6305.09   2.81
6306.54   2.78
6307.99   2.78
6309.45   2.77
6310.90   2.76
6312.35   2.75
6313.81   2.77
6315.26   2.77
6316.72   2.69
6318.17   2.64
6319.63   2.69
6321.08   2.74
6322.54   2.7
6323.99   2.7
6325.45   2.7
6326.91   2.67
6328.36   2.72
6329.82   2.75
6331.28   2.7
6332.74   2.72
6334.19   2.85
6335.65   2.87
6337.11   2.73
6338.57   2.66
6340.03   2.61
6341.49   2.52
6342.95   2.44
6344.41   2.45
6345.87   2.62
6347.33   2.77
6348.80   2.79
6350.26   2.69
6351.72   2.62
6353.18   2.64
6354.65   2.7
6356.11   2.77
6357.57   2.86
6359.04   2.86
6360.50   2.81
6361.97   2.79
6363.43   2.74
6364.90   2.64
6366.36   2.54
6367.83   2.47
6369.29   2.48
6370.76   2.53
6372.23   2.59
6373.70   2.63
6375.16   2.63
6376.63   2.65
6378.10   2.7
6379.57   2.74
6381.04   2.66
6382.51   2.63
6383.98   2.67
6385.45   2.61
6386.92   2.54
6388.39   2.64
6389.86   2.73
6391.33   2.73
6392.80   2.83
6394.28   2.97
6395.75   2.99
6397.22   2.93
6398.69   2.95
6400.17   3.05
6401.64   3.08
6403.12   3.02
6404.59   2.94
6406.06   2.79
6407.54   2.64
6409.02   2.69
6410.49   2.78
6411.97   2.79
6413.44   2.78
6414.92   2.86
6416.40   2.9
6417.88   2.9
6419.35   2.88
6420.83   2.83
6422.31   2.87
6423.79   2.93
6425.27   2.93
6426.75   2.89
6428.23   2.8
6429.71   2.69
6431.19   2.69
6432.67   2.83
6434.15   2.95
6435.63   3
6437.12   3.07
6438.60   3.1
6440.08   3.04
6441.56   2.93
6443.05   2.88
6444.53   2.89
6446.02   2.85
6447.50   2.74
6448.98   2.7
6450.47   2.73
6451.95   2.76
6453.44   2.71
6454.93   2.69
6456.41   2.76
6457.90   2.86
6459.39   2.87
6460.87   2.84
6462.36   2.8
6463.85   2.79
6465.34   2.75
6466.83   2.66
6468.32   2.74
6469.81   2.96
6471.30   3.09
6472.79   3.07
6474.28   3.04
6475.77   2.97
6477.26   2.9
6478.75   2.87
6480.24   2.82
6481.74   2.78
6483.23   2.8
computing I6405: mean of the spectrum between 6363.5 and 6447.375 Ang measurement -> 2.8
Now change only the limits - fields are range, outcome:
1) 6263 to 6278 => 2.88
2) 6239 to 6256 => 2.88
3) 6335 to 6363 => 2.69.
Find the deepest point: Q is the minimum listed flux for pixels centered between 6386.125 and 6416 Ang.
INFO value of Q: 2.54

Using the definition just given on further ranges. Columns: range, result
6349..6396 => 2.47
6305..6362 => 2.44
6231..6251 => 2.62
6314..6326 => 2.64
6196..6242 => 2.57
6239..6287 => 2.65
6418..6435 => 2.69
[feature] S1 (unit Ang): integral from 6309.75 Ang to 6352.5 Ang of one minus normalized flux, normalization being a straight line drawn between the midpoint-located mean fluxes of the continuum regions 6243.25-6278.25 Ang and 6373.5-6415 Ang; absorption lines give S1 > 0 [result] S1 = 2.1 Ang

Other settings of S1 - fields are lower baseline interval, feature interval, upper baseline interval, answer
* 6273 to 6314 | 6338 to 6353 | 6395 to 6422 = 1.3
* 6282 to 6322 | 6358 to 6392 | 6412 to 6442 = 2.6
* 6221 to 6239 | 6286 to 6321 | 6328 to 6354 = -1.9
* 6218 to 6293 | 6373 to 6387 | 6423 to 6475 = 1.0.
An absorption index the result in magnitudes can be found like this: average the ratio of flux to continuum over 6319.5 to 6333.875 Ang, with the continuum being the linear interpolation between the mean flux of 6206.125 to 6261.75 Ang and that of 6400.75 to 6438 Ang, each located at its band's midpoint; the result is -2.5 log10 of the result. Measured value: 0.048 mag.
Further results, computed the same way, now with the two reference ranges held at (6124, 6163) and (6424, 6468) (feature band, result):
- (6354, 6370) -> 0.030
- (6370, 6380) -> 0.060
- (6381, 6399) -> 0.013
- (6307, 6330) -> 0.007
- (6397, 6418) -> -0.025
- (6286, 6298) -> -0.051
